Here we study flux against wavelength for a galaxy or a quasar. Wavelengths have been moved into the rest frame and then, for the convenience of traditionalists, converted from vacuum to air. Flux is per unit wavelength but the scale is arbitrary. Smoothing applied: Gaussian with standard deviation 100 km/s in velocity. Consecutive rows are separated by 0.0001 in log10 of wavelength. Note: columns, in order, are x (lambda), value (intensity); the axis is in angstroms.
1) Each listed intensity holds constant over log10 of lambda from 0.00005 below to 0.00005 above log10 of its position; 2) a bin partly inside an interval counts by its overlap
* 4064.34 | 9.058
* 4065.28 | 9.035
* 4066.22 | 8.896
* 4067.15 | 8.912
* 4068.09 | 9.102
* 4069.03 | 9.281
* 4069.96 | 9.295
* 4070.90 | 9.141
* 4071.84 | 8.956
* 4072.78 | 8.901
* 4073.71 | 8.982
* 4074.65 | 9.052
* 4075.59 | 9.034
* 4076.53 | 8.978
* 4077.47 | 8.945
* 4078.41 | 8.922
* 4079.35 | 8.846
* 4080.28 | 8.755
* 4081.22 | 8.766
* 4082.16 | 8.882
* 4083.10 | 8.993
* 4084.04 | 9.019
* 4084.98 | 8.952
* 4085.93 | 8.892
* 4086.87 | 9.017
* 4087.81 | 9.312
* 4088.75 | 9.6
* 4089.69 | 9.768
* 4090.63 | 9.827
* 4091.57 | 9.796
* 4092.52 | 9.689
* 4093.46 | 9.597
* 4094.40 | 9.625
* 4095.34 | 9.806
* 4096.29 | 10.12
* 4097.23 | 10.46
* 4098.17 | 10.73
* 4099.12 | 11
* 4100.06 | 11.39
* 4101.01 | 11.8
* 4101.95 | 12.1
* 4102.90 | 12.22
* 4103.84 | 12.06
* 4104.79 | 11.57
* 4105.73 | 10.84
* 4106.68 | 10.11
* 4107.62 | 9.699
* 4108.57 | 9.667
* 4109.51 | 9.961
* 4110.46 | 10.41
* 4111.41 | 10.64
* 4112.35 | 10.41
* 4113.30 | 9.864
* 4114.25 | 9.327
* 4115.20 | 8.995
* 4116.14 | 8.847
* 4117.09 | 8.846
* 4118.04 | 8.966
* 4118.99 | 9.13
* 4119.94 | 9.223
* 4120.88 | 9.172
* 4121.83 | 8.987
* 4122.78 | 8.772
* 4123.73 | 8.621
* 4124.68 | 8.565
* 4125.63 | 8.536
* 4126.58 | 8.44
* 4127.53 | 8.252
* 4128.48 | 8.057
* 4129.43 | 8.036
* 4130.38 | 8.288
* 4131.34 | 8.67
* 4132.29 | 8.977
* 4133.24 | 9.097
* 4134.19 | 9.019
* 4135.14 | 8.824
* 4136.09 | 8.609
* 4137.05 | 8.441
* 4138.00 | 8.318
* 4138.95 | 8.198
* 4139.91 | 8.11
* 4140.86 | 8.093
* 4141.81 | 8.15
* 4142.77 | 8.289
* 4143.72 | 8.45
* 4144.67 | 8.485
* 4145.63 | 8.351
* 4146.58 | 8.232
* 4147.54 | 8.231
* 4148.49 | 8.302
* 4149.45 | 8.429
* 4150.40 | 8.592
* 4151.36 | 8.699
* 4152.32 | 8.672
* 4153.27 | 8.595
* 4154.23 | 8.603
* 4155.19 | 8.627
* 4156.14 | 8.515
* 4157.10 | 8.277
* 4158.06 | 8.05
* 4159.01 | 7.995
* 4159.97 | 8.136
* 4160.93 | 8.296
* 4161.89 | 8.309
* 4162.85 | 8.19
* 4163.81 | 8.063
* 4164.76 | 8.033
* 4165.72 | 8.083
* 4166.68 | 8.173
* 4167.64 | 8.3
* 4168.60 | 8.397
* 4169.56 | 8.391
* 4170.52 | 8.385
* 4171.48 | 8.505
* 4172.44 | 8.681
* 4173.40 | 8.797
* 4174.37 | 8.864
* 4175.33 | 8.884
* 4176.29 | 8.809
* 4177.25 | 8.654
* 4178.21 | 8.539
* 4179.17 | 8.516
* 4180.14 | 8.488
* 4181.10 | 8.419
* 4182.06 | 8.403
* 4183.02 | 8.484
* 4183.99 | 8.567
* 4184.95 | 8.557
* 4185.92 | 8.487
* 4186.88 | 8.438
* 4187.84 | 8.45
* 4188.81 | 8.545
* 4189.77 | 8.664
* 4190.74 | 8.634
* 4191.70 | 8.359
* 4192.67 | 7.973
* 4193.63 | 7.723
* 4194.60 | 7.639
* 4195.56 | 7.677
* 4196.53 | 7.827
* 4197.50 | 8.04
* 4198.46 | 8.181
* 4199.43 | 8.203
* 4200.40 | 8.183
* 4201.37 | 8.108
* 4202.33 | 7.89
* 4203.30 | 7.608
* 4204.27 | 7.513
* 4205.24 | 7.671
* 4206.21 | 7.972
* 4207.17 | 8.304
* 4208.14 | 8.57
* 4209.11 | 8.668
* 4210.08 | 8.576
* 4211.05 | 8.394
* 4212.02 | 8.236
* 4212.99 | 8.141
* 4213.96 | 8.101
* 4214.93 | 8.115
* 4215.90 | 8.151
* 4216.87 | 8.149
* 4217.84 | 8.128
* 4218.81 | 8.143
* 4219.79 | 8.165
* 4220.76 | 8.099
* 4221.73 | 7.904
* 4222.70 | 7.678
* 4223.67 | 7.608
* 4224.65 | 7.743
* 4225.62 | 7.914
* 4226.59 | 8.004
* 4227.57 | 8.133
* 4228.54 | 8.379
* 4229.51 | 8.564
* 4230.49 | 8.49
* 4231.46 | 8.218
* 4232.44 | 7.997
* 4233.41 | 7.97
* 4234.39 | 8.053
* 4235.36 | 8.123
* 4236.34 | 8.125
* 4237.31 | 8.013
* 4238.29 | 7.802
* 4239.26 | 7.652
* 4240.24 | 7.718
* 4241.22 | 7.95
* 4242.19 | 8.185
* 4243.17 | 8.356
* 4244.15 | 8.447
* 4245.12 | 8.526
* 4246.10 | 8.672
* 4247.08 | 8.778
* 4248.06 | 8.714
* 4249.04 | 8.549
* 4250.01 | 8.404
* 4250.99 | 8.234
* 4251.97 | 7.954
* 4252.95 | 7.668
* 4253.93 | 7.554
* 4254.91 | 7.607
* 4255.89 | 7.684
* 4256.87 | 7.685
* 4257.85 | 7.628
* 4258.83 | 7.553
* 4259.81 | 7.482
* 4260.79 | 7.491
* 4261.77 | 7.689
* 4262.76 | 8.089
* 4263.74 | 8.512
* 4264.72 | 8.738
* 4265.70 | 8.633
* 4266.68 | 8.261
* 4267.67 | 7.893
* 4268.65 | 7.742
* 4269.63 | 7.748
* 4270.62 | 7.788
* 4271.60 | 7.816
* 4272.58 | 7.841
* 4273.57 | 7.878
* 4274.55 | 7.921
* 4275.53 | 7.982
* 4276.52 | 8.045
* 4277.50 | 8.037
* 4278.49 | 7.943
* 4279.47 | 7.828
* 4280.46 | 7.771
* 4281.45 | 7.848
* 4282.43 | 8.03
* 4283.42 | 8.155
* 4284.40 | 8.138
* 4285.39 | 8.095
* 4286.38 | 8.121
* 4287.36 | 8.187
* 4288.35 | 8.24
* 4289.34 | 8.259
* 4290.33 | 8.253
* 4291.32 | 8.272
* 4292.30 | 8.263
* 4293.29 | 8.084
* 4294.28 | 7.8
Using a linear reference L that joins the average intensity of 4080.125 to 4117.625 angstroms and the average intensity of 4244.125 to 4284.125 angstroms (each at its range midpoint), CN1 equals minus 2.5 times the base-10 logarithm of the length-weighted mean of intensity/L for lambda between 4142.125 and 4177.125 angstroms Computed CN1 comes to 0.11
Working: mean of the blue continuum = 9.99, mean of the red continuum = 8.02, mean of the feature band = 8.41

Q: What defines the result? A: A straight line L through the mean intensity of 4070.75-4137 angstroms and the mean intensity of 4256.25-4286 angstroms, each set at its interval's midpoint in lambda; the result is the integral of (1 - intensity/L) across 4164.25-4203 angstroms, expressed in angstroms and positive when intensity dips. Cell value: 1.76 angstroms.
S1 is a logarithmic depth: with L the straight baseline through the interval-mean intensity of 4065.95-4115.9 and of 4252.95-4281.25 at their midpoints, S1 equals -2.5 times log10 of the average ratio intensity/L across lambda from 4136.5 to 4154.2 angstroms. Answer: 0.10 mag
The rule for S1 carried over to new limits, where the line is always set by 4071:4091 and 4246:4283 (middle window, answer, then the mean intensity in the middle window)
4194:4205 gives 0.064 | 7.89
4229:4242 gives 0.013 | 8.06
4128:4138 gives 0.022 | 8.59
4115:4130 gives 0.014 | 8.71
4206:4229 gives 0.016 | 8.14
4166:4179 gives -0.004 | 8.56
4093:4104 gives -0.211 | 10.9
